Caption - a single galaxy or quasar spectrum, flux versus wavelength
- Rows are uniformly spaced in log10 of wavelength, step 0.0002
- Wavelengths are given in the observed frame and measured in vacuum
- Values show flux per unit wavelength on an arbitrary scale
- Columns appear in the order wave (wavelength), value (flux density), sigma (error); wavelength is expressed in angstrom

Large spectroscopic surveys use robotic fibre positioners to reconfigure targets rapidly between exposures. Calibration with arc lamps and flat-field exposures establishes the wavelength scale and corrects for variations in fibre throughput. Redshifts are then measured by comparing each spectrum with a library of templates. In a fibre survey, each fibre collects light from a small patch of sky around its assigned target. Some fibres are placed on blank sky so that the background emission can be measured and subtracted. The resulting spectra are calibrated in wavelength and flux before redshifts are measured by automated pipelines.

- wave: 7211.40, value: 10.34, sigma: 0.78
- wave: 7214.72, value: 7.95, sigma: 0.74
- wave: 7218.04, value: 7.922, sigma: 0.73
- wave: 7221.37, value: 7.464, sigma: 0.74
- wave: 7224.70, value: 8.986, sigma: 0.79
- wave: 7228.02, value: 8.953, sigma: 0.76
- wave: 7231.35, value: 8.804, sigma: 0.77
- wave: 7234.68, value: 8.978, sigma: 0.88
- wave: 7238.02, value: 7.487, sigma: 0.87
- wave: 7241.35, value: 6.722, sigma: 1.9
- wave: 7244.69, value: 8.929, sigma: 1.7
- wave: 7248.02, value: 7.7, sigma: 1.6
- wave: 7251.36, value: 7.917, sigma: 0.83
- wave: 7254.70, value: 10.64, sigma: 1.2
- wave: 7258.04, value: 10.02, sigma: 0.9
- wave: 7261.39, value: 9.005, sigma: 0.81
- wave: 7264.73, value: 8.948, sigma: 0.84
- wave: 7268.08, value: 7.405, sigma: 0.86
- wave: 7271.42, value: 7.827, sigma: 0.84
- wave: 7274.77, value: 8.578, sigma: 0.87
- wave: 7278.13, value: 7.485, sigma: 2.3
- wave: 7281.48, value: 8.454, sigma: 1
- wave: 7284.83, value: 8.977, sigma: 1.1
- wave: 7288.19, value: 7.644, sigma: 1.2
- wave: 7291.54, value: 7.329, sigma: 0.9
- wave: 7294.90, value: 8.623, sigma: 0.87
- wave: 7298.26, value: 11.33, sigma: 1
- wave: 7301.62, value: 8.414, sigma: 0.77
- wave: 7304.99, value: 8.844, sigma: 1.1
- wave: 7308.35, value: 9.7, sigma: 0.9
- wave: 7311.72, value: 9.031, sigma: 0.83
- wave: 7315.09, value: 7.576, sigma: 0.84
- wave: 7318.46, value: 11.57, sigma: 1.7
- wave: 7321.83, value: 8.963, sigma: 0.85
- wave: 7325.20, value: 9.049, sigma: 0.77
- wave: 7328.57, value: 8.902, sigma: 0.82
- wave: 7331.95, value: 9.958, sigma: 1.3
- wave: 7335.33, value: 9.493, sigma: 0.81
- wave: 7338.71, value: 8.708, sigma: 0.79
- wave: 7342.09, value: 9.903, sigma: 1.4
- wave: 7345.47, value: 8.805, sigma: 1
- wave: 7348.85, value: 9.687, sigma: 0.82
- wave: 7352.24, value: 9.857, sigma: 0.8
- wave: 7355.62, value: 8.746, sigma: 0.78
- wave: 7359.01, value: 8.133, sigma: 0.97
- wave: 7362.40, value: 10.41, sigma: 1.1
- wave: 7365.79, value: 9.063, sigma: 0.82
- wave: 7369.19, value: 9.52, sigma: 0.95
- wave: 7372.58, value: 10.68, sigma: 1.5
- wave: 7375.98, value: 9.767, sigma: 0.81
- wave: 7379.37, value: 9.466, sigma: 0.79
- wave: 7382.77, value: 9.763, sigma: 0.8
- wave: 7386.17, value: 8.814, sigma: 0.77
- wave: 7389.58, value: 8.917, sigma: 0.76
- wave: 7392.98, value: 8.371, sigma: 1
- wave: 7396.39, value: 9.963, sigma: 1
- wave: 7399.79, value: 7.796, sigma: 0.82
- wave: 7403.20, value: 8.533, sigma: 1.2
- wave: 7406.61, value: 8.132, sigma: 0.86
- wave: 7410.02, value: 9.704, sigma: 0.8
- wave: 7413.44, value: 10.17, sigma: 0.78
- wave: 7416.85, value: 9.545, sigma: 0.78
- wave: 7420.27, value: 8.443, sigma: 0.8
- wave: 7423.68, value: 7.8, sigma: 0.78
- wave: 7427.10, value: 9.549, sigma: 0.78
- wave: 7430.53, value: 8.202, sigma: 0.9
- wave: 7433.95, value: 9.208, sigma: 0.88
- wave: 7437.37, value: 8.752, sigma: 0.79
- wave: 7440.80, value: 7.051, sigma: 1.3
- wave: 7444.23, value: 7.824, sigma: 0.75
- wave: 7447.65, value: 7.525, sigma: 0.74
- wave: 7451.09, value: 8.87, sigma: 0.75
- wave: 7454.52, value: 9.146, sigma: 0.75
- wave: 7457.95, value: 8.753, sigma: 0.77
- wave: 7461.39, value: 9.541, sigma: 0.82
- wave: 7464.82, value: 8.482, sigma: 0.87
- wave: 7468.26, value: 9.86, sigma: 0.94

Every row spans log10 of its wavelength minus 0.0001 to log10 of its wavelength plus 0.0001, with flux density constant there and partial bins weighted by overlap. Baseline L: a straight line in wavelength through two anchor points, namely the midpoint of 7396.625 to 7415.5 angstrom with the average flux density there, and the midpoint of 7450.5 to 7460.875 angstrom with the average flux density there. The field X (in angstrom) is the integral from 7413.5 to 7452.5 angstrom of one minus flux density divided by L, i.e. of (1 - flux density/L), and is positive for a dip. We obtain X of 2.1 angstrom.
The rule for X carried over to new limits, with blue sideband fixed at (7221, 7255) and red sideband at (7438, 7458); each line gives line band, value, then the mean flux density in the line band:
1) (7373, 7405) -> -3.4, 9.11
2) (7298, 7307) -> -1.0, 9.25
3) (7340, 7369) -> -3.7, 9.33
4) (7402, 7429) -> -2.6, 8.99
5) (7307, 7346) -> -4.9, 9.32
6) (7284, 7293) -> 0.4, 7.91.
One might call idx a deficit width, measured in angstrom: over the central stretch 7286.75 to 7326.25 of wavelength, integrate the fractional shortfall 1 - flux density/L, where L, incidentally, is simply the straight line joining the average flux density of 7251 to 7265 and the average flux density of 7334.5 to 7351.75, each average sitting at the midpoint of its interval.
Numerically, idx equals 1.6 angstrom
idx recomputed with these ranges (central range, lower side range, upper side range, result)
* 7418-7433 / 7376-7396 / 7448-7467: 0.7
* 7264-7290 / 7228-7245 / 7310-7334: 1.7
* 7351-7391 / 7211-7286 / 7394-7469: -3.6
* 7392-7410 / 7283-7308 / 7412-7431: 0.6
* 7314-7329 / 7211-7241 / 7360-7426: -0.8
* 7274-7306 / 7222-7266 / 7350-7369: 1.3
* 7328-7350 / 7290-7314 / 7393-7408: -1.3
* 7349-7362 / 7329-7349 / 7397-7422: 0.2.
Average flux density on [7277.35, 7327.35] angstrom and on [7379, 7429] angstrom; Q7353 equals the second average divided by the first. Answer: 1.01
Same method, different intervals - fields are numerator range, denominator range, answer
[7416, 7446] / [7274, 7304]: 0.99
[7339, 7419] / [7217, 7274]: 1.10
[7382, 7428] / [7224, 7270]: 1.04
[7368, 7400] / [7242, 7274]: 1.08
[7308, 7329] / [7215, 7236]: 1.09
